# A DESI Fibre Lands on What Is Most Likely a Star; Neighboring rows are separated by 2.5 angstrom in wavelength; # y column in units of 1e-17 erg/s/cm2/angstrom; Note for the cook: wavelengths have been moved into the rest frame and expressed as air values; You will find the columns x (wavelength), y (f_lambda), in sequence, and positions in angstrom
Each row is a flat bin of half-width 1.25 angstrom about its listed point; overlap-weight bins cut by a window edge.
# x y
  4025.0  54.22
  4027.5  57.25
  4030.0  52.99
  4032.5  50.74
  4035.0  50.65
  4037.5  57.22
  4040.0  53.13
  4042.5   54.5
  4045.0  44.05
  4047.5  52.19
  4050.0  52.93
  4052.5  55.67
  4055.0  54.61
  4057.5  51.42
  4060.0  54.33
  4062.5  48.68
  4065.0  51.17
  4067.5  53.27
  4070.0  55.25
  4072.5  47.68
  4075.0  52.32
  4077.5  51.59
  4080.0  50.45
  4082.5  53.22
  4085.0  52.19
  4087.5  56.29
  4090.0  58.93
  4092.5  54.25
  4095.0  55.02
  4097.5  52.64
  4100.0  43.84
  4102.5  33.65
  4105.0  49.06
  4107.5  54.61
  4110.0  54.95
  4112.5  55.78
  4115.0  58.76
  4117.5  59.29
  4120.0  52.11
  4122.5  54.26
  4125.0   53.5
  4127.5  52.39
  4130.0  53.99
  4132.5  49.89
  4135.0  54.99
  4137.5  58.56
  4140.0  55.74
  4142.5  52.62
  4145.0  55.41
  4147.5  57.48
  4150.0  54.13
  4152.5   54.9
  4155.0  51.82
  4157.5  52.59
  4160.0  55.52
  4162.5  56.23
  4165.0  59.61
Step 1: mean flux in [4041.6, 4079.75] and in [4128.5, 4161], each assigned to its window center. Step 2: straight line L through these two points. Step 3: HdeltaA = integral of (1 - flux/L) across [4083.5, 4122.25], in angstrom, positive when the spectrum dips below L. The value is 0.3 angstrom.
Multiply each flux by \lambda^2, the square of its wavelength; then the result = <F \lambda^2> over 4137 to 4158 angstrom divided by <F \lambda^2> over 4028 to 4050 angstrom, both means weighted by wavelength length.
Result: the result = 1.11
